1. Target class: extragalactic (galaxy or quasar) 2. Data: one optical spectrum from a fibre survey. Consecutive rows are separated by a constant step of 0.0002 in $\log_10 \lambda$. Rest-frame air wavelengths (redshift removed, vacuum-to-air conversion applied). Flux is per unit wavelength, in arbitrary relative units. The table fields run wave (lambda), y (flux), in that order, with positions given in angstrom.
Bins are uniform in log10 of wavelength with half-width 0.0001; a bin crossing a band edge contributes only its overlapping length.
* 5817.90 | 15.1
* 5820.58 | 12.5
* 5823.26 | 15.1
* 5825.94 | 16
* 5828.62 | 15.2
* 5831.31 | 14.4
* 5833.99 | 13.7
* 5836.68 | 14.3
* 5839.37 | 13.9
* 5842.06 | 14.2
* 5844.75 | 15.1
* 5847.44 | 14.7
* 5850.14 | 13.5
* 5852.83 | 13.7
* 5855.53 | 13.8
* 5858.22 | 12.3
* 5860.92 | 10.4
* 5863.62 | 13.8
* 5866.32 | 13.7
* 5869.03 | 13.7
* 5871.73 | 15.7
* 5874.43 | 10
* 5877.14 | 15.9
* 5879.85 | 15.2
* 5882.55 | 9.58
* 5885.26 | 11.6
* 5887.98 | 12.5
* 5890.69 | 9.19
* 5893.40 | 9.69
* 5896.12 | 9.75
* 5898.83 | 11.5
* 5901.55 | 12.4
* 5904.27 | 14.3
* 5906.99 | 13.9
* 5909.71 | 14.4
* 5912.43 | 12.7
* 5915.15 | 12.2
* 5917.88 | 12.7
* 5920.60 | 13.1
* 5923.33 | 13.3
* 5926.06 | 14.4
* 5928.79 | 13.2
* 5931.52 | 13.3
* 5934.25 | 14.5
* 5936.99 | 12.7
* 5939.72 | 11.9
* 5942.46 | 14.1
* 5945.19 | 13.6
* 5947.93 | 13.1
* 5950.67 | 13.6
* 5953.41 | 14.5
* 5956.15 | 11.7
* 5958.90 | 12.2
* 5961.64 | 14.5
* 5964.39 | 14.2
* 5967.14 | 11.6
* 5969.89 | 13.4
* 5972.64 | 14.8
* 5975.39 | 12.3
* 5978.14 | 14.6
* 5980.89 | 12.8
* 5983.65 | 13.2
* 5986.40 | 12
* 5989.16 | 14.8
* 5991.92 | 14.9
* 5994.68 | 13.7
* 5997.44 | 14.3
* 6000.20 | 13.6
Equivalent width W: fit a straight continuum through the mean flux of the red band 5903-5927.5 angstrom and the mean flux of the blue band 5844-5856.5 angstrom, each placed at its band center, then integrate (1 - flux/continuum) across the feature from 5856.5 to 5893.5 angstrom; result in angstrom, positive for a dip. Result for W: 3.7 angstrom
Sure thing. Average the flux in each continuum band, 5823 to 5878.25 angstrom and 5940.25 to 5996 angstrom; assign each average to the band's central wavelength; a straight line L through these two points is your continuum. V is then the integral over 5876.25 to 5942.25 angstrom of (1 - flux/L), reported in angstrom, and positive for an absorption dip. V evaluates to 4.9 angstrom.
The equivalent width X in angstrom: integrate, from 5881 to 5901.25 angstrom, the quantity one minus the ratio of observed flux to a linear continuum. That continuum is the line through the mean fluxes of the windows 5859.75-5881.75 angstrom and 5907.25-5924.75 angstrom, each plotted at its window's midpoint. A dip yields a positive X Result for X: 4.0 angstrom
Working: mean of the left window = 13.5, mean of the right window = 13.1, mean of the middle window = 10.7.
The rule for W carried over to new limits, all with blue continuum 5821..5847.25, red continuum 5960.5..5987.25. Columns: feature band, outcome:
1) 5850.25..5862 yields 1.4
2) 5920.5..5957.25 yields 0.8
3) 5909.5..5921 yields 0.8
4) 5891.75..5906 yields 2.5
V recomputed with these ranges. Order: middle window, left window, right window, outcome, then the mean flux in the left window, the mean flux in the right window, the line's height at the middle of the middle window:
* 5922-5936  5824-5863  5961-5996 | 0.0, 14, 13.6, 13.7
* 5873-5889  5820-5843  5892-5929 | 1.0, 14.4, 12.7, 13.3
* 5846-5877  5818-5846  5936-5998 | 2.0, 14.5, 13.4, 14.2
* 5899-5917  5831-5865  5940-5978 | 0.4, 13.7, 13.4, 13.5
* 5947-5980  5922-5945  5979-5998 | 0.5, 13.4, 13.7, 13.6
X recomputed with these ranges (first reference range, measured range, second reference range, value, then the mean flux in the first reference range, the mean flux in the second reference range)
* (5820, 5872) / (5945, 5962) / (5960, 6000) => 0.6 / 14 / 13.6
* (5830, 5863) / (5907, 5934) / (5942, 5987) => 0.2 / 13.7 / 13.3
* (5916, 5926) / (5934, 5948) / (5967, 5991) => 0.0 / 13.2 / 13.4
